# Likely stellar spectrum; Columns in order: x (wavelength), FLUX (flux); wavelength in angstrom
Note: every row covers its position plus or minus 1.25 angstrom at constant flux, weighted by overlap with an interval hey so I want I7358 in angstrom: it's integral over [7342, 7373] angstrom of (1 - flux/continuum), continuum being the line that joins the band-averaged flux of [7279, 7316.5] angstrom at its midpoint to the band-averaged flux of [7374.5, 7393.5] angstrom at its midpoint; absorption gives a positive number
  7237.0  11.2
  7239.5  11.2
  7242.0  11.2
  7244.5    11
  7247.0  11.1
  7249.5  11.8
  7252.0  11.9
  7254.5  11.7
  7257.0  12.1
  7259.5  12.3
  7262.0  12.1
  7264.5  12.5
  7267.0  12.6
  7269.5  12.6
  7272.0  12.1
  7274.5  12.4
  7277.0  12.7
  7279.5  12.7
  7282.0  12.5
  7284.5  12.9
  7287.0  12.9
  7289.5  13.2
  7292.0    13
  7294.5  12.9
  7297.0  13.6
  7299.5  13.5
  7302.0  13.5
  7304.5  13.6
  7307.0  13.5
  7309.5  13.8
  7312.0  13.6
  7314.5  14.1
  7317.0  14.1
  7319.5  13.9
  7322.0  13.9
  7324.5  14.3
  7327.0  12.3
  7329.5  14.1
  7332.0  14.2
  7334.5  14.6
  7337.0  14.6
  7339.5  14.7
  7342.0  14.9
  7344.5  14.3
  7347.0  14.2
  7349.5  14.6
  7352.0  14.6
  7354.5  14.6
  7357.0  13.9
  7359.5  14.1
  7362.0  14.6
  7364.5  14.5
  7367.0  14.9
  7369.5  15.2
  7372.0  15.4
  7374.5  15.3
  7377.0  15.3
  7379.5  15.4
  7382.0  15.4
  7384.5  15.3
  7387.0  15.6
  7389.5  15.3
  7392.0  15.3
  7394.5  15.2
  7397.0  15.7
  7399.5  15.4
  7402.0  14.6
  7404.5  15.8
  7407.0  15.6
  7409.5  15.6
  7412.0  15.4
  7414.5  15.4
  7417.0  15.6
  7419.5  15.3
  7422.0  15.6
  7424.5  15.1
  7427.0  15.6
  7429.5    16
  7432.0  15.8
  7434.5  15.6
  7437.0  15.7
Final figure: 0.32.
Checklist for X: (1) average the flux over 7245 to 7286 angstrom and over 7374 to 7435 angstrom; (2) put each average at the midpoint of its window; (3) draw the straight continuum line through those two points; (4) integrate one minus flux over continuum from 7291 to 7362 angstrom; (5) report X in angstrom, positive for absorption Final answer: -1.8 angstrom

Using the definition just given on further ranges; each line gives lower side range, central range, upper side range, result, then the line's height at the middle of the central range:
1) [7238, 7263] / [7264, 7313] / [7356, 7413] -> -1.4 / 12.6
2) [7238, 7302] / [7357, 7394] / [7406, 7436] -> -1.2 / 14.6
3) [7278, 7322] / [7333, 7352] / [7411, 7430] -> -0.6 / 14.1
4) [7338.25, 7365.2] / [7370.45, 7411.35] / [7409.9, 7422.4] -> -0.9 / 15.1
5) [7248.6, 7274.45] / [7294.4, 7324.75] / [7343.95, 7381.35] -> -0.7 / 13.4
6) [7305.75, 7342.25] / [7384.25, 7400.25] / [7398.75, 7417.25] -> -0.3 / 15.2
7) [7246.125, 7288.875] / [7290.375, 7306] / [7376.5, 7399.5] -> -0.3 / 13.1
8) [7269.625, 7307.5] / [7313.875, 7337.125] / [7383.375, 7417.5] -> -0.3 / 13.8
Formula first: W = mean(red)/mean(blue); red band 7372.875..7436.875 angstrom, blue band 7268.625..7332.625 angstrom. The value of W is 1.2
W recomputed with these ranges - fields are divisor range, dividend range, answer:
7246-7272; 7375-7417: 1.27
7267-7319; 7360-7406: 1.16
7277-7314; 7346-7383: 1.12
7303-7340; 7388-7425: 1.11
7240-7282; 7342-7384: 1.23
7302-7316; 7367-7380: 1.11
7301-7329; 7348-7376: 1.07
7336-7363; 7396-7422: 1.07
